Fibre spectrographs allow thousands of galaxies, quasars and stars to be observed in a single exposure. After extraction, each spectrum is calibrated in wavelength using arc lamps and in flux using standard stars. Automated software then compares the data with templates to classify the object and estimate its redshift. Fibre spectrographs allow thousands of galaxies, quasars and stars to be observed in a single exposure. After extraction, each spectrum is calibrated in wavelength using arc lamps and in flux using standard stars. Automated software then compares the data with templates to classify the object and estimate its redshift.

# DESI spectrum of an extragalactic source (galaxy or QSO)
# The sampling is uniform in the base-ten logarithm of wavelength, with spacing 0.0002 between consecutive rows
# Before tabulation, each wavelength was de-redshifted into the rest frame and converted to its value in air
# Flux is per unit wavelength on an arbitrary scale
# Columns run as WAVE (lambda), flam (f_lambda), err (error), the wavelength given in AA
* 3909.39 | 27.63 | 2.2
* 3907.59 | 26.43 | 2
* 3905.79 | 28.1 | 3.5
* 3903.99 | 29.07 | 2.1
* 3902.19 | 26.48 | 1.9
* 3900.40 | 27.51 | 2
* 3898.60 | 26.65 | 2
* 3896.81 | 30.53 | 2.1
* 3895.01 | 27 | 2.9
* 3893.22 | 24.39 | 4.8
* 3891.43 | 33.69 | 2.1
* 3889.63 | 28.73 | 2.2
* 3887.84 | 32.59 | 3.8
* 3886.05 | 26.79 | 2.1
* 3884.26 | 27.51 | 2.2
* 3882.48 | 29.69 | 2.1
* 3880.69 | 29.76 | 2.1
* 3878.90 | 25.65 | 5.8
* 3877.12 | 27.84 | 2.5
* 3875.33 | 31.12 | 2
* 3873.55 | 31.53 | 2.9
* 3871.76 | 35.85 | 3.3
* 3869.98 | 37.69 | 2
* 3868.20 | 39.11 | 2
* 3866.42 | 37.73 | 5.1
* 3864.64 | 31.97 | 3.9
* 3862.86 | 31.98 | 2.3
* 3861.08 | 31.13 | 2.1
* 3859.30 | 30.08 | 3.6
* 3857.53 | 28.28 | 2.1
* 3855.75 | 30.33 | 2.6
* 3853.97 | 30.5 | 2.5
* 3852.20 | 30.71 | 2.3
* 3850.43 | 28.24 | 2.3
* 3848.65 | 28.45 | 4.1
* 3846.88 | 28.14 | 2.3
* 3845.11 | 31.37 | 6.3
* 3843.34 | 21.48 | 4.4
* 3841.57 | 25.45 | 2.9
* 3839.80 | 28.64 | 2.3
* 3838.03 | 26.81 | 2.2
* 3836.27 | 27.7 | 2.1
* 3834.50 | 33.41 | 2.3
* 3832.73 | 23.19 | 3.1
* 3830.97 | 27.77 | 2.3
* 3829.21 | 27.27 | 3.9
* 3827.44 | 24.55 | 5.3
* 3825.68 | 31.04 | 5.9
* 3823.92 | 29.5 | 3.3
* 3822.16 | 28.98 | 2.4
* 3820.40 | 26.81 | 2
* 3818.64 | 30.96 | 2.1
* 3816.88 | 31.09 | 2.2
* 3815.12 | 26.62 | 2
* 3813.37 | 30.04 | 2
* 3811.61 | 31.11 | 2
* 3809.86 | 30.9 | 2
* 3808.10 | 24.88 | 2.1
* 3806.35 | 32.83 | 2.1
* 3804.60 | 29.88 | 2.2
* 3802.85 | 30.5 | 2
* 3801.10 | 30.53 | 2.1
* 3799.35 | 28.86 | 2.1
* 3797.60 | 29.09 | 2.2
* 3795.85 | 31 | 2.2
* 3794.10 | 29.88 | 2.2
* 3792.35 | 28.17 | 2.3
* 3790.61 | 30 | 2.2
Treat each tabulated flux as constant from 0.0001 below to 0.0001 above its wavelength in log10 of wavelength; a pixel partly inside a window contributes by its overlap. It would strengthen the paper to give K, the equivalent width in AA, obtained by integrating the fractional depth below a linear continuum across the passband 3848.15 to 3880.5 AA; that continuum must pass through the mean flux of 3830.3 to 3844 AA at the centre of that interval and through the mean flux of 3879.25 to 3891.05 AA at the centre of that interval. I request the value -3.87 AA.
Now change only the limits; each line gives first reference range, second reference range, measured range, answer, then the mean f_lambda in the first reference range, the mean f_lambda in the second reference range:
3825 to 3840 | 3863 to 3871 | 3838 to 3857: 1.9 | 27.7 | 36.2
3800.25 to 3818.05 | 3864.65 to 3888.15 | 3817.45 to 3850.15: 2.8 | 29.9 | 31.7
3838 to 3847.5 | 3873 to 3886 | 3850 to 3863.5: -1.2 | 27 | 28.8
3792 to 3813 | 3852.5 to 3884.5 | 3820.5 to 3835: 1.2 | 29.8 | 31.6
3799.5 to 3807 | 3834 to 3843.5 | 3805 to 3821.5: 0.2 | 30.7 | 27.4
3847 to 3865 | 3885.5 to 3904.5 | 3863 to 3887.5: -2.0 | 30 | 28.5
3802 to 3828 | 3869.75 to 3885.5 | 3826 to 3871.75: 0.2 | 29.4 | 30.4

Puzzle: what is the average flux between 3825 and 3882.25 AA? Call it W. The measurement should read 29.8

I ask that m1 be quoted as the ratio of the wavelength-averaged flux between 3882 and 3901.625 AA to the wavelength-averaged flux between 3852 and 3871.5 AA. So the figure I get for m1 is 0.87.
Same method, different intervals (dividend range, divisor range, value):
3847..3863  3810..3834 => 1.04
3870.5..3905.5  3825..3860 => 1.04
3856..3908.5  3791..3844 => 1.05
